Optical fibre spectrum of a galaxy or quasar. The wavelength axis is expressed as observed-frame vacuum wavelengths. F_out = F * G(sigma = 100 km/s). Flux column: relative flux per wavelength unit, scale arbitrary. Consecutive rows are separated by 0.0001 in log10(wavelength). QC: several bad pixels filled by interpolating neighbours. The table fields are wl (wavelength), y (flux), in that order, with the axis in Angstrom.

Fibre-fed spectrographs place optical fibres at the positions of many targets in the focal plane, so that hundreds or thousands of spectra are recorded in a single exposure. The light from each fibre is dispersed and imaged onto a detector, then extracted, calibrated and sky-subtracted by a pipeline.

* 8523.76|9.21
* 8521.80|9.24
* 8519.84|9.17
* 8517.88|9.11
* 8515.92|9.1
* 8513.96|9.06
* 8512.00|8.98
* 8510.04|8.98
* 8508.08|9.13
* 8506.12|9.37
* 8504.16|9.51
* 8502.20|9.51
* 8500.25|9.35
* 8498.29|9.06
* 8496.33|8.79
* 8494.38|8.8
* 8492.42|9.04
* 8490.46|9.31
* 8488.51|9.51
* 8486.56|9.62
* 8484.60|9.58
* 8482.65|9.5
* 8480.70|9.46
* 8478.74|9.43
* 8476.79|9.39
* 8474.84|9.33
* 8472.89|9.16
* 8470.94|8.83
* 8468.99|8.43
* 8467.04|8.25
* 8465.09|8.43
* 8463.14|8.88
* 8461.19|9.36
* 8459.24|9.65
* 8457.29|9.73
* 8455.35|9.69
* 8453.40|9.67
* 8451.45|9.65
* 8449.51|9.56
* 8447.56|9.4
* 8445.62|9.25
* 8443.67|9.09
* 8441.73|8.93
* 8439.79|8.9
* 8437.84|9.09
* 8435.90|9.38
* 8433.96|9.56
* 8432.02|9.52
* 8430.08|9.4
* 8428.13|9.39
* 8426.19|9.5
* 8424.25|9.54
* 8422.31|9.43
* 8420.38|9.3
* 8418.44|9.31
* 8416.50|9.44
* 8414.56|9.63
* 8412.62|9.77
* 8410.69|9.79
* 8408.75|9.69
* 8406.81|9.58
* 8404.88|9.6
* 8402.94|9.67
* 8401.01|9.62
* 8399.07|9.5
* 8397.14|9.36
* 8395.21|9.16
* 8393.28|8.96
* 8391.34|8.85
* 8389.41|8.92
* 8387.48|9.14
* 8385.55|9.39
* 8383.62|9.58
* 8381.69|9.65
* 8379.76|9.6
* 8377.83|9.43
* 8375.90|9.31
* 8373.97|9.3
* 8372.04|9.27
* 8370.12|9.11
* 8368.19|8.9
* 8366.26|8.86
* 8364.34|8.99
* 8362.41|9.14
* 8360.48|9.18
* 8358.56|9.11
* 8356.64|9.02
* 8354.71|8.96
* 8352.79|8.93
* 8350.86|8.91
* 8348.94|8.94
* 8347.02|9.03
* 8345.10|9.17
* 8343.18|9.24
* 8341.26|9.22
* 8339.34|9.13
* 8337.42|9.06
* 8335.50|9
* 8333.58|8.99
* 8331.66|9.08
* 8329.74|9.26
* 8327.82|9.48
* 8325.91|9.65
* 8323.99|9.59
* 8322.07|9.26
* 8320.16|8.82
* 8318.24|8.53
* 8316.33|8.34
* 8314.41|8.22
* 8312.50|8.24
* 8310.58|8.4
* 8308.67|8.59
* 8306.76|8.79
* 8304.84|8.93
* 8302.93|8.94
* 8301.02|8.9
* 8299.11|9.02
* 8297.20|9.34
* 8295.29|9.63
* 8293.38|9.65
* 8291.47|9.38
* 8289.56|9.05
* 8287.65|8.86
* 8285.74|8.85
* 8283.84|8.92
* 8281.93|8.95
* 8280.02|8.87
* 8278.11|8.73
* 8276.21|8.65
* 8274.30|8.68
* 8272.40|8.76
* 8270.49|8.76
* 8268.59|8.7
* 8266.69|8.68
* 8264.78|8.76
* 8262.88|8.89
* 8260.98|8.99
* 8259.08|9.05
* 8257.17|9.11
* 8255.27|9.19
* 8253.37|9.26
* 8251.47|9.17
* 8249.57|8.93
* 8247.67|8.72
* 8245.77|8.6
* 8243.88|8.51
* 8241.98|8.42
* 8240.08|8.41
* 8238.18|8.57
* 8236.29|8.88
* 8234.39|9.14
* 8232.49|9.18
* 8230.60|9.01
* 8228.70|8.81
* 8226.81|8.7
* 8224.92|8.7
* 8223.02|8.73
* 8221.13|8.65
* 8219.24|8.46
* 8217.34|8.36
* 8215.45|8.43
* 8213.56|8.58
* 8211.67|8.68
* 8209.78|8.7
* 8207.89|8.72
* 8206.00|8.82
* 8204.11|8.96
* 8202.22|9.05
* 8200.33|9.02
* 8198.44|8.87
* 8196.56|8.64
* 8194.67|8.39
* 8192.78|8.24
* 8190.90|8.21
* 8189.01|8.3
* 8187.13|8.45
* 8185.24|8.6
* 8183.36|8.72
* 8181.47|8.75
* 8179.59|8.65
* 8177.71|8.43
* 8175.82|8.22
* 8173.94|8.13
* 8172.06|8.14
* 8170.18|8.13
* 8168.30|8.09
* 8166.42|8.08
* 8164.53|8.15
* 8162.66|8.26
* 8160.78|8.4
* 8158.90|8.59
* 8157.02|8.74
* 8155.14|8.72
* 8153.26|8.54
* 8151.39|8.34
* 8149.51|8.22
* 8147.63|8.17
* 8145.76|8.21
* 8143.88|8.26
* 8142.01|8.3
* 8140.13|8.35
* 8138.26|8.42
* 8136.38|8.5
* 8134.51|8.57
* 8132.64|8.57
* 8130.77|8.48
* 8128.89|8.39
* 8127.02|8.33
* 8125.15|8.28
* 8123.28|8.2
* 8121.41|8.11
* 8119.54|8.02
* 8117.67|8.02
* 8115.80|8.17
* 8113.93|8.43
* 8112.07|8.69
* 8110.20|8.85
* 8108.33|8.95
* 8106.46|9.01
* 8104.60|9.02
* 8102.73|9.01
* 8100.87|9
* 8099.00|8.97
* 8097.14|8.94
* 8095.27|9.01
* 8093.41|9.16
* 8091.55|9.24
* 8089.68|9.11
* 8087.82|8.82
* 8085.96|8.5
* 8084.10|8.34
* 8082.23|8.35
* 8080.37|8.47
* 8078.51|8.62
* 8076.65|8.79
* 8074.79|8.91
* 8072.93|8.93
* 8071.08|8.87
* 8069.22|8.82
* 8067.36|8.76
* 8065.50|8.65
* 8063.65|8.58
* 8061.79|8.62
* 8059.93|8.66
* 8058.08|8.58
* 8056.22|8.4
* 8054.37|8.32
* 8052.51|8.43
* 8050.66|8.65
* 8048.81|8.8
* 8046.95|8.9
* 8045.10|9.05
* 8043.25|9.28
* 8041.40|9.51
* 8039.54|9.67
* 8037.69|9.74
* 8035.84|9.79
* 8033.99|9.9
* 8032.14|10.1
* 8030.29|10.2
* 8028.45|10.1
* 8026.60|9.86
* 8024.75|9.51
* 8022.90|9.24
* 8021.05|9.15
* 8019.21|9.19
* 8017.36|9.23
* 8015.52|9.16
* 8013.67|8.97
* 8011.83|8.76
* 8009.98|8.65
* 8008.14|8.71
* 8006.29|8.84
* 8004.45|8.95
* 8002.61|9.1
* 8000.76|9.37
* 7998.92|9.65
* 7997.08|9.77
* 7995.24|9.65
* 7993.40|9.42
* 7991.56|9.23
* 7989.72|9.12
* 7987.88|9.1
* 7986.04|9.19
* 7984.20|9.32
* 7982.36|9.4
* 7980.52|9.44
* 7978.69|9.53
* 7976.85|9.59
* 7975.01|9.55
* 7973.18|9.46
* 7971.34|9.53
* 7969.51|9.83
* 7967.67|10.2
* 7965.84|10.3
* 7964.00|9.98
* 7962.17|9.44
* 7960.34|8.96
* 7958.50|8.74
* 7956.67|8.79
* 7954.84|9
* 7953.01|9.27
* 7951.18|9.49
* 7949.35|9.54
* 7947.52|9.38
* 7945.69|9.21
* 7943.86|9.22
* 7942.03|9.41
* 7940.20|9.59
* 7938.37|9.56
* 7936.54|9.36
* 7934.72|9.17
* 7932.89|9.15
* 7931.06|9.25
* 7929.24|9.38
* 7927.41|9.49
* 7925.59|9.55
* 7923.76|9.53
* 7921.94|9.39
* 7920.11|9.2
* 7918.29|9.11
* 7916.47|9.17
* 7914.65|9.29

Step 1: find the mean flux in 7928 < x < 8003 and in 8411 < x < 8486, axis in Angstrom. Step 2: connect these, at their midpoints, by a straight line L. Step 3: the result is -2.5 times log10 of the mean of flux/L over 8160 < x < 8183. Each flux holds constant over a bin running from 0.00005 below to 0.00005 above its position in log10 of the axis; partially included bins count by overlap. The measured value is 0.132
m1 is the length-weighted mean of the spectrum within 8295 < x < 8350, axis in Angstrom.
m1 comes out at 8.99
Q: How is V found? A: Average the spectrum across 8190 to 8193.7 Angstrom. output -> 8.24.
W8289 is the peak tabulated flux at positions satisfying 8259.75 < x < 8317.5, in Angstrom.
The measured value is 9.65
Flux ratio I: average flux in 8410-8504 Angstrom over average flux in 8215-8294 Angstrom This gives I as 1.05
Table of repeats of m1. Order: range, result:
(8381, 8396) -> 9.2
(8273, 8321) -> 8.85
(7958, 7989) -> 9.51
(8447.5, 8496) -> 9.26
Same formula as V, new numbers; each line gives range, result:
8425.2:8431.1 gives 9.42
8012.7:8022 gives 9.14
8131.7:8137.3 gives 8.56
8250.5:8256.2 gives 9.21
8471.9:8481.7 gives 9.35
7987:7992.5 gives 9.15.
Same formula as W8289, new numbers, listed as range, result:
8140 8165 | 8.74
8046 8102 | 9.24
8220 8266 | 9.26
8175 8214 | 9.05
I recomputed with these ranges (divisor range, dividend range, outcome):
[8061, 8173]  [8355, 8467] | 1.09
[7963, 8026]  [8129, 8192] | 0.90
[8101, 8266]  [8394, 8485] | 1.09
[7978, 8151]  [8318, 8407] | 1.03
